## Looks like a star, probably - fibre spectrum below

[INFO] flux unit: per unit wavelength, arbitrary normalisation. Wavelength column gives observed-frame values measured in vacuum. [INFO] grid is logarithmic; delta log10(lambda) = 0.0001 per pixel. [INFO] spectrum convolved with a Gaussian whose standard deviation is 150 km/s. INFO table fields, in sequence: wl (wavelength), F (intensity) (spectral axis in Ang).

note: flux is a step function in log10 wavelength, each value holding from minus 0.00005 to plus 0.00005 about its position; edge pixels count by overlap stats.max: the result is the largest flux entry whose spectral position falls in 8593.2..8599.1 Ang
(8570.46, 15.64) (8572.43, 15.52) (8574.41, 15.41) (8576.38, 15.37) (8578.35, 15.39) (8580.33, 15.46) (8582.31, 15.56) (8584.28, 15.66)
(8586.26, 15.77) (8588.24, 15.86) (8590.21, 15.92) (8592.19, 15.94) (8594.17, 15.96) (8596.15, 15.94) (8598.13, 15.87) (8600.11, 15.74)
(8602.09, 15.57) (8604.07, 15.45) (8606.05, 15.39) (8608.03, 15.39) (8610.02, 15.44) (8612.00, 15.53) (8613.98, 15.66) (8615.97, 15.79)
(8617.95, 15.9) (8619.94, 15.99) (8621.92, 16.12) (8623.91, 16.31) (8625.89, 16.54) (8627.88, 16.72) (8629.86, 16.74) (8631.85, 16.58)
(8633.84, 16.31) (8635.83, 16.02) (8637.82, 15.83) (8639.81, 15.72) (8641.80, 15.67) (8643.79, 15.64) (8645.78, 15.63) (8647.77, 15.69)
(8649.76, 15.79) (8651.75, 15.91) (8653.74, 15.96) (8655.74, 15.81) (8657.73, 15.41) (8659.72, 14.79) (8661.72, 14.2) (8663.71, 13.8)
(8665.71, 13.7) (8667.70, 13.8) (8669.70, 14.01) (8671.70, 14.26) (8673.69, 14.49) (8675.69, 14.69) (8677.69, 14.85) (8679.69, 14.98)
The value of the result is 15.96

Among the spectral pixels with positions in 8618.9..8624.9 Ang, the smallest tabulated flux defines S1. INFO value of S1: 15.99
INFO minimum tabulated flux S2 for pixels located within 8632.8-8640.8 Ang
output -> 15.72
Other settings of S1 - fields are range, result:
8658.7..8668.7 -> 13.7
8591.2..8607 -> 15.39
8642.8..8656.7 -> 15.63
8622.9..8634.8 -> 16.31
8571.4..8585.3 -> 15.37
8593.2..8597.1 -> 15.94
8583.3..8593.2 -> 15.66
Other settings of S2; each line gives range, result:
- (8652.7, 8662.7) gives 14.2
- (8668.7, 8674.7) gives 14.01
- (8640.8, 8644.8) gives 15.64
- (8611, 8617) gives 15.53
